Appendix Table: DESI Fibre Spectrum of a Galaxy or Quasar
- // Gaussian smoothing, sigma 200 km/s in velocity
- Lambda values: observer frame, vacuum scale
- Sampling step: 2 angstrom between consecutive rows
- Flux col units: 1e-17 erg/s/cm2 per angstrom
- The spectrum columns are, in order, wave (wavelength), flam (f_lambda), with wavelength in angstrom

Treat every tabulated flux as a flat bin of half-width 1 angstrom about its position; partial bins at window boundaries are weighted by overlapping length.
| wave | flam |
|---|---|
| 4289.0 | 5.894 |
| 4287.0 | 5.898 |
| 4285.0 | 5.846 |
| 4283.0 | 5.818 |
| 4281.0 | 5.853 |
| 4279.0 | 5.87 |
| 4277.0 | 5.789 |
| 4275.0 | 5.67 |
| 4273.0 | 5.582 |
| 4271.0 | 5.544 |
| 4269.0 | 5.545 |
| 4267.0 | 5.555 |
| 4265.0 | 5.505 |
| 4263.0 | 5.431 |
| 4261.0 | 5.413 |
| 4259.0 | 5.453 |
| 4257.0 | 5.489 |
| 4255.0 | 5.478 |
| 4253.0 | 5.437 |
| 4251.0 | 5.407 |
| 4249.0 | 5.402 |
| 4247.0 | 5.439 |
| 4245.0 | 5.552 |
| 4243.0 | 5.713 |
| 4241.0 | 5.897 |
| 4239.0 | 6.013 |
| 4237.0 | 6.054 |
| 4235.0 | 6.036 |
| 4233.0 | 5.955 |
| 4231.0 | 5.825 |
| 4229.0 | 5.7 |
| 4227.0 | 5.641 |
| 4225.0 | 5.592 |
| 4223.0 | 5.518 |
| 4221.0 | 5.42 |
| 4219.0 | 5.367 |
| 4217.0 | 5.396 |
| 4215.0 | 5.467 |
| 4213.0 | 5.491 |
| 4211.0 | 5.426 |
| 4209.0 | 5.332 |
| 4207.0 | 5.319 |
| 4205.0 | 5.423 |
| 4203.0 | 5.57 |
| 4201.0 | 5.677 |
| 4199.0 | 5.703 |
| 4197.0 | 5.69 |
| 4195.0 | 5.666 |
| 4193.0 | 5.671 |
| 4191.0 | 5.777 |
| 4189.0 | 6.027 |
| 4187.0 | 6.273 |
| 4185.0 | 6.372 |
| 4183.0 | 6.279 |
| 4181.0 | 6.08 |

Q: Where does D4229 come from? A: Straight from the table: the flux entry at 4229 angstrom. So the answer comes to 5.7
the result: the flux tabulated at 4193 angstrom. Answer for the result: 5.671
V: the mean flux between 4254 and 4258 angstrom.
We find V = 5.48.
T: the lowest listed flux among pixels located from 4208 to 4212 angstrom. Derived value 5.332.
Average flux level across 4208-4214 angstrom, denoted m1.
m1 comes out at 5.42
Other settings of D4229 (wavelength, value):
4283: 5.818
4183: 6.279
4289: 5.894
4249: 5.402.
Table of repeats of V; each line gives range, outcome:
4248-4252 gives 5.4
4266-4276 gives 5.58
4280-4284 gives 5.84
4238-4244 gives 5.87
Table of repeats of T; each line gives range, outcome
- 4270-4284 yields 5.544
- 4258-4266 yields 5.413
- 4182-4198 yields 5.666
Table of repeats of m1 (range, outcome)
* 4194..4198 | 5.68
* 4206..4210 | 5.33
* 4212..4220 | 5.43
